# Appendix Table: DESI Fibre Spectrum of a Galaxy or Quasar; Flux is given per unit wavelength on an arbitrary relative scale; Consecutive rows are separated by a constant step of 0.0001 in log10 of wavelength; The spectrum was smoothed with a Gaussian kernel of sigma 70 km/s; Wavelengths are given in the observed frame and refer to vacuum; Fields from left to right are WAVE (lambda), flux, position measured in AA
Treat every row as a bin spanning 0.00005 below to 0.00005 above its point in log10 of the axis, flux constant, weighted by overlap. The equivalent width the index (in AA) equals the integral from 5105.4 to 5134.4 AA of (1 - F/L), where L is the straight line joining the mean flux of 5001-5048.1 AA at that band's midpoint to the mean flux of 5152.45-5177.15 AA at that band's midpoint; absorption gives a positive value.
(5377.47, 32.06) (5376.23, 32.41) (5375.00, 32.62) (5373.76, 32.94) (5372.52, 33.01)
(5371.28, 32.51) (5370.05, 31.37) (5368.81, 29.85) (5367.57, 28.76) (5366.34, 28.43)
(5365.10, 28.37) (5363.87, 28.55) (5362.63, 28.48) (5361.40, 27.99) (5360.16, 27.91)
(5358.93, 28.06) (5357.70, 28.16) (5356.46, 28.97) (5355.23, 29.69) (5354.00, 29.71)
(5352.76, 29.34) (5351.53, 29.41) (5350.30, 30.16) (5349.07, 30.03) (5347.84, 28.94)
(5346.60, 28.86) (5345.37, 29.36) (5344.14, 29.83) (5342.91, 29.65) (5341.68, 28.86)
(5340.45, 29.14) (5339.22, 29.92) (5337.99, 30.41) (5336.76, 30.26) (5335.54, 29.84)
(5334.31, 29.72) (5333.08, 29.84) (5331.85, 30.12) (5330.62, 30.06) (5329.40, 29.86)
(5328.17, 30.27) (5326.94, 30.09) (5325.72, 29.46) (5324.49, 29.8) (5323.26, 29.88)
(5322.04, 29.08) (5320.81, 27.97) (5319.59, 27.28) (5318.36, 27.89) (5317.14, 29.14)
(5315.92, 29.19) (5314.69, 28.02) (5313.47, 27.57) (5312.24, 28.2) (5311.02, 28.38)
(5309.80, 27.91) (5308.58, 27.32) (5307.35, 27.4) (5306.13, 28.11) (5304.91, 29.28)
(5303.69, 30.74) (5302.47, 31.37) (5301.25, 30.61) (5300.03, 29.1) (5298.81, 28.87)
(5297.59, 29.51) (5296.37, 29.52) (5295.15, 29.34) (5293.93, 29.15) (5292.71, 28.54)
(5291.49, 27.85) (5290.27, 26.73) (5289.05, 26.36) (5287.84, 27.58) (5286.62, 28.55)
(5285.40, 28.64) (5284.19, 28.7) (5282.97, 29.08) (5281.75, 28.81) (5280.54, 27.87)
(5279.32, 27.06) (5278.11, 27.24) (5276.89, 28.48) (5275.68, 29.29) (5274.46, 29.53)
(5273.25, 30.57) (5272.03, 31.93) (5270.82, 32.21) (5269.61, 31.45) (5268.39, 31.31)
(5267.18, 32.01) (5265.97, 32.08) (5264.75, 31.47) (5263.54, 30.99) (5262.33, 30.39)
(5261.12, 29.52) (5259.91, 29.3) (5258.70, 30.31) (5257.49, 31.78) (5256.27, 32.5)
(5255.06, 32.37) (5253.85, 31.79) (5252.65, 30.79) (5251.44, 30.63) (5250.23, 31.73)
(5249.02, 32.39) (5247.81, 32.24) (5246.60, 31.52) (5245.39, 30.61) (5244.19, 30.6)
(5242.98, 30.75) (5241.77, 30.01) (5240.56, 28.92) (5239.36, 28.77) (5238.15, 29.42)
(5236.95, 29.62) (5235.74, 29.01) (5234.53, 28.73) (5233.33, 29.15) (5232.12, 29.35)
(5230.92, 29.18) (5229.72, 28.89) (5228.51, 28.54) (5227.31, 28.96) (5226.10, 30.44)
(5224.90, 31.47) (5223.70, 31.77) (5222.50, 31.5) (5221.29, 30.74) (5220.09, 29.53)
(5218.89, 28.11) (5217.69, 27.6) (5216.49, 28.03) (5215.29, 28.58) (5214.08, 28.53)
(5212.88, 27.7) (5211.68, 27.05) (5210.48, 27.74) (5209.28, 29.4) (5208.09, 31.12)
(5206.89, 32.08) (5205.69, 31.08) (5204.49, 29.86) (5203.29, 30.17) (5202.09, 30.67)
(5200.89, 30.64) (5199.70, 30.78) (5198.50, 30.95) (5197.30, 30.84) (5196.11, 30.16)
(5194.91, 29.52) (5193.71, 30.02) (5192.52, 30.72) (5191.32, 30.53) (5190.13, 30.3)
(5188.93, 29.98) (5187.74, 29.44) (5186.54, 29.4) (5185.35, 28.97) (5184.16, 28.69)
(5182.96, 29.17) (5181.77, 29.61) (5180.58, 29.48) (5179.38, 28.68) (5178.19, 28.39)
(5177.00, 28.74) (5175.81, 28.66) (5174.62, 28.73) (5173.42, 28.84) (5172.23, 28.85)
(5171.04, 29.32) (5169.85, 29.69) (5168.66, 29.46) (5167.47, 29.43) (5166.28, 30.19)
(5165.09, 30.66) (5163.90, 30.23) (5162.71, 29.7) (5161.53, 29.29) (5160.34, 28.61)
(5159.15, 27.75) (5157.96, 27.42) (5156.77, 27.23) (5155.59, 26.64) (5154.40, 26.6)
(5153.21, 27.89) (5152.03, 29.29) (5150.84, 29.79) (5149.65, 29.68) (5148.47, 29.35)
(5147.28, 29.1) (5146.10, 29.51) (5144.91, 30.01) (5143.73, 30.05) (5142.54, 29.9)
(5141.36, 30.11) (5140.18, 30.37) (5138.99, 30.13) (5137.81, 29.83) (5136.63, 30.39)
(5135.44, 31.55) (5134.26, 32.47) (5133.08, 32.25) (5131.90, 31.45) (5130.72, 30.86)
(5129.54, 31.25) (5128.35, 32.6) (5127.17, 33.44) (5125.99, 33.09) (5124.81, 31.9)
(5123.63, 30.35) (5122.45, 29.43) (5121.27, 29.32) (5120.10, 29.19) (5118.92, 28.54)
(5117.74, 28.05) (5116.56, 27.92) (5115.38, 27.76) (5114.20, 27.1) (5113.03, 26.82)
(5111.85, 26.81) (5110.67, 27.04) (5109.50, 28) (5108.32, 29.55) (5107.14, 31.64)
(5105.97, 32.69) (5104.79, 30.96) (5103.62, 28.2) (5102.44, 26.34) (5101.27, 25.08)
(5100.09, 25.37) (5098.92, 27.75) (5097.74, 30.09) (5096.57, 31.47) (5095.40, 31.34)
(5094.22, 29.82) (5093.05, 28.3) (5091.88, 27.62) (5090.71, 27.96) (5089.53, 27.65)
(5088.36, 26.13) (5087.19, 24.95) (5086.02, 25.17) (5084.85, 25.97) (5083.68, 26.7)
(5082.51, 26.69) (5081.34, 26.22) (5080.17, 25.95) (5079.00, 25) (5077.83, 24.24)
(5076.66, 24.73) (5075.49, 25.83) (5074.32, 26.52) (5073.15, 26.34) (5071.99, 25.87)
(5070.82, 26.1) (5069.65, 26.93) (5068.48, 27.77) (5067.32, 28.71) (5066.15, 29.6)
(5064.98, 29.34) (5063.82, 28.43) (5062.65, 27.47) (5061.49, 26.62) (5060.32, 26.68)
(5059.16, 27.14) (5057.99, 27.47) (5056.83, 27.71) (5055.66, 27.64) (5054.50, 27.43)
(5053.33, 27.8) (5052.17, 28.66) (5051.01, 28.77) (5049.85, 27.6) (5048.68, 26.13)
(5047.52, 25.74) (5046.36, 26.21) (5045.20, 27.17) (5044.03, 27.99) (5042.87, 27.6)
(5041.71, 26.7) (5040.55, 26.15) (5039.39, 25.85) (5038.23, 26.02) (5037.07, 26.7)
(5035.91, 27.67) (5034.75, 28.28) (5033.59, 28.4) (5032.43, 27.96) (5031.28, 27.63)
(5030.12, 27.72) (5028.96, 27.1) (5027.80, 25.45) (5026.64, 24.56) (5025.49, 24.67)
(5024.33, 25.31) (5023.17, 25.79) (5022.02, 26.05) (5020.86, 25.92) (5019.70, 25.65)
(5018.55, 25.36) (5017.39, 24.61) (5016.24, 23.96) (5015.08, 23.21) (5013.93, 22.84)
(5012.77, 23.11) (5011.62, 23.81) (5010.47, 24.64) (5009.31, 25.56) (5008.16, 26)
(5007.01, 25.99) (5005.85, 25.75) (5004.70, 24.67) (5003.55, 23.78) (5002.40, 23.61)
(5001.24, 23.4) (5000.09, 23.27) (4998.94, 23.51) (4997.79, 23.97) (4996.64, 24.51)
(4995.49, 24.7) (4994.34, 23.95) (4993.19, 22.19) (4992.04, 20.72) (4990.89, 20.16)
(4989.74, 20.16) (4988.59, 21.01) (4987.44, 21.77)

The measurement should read -2.23 AA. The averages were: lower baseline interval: 25.7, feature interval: 29.9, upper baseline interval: 28.8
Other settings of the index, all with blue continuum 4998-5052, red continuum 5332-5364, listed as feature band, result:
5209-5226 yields -0.79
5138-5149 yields -1.13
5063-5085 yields -0.35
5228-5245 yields -0.79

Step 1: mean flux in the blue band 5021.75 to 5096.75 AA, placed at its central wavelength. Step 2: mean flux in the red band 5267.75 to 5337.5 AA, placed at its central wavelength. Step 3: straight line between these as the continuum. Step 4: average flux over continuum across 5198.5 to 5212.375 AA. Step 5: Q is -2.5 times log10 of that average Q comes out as -0.07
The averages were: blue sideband 27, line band 30.1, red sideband 29.1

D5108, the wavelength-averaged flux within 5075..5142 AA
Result 28.7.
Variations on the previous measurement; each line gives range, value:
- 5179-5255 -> 29.9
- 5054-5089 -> 26.7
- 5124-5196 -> 29.8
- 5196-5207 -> 30.7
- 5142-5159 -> 28.7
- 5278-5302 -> 28.5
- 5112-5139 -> 30.2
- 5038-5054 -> 27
